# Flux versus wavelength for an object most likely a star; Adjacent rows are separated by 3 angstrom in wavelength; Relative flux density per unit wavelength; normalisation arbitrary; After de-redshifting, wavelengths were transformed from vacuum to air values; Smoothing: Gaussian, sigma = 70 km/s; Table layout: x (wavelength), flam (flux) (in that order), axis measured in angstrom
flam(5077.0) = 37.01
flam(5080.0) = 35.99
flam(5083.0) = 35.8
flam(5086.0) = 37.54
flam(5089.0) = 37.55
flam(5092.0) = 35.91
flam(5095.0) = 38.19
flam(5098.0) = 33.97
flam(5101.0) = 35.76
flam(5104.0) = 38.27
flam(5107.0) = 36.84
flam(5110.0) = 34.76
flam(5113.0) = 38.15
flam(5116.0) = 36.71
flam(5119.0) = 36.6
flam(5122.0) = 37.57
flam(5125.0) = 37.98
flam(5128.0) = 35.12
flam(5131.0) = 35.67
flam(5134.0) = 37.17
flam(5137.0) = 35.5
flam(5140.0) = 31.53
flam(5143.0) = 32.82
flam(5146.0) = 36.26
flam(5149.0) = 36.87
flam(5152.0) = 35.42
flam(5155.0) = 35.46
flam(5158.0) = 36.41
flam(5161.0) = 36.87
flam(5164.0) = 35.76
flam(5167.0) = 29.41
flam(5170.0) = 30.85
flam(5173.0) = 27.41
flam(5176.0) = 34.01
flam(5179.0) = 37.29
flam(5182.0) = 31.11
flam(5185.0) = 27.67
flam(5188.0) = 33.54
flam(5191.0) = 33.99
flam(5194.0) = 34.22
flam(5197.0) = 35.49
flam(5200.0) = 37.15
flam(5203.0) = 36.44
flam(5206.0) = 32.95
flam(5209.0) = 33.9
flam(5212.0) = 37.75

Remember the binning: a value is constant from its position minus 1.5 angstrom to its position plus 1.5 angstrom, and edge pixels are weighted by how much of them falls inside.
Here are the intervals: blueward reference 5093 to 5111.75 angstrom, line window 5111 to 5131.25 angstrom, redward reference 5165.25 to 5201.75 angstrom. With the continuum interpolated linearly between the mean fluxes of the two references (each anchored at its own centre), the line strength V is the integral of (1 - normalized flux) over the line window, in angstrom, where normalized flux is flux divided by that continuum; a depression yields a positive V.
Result -0.8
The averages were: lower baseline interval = 36.3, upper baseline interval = 32.7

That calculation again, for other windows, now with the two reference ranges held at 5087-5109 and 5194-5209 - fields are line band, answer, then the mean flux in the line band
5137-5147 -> 0.65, 33.7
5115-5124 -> -0.17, 37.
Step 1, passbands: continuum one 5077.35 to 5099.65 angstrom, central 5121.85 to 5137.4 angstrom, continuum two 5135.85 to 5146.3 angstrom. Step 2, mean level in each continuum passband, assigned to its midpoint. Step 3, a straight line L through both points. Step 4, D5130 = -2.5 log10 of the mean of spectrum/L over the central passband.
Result -0.07 mag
